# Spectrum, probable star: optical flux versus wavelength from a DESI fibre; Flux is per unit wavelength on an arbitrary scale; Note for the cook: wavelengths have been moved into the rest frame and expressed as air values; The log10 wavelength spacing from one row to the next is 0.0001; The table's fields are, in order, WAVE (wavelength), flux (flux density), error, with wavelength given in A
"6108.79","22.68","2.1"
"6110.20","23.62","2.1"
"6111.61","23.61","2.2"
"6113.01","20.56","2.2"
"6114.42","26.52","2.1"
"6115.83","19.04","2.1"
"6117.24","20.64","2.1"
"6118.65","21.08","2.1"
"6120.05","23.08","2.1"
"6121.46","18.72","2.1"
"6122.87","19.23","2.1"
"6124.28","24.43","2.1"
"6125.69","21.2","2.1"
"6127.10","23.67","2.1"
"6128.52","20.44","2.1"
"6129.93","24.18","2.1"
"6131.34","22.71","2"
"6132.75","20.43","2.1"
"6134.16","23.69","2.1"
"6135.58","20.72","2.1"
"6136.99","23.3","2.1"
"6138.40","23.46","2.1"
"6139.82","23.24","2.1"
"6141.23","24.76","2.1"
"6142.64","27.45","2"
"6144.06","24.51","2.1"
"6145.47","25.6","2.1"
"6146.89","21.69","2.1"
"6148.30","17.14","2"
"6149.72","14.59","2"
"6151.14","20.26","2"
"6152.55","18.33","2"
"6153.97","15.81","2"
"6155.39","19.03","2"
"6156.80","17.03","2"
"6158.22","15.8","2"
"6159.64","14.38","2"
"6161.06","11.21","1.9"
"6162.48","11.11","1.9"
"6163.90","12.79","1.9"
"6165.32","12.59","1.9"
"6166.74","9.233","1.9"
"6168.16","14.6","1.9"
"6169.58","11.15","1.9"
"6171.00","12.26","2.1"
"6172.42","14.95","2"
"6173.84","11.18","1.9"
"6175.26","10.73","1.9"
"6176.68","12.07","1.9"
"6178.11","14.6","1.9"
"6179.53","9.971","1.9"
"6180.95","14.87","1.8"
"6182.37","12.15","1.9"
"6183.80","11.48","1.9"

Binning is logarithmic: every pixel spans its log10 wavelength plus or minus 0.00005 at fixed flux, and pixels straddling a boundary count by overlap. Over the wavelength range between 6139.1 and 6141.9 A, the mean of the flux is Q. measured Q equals 24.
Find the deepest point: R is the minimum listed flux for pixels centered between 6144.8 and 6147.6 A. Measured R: 21.69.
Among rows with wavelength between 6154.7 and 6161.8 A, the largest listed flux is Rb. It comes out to 19.03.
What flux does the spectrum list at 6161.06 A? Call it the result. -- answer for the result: 11.21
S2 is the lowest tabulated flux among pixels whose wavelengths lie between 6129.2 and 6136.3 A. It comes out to 20.43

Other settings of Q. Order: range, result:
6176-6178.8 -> 13.3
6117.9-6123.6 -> 20.6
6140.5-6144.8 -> 25.6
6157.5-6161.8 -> 13.8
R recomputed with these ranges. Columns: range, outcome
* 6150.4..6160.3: 14.38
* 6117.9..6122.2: 18.72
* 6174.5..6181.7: 9.971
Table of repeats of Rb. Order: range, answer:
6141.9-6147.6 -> 27.45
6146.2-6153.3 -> 21.69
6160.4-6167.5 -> 12.79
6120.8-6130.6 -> 24.43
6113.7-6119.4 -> 26.52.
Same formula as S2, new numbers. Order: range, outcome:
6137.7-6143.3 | 23.24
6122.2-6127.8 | 19.23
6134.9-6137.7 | 20.72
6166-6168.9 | 9.233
